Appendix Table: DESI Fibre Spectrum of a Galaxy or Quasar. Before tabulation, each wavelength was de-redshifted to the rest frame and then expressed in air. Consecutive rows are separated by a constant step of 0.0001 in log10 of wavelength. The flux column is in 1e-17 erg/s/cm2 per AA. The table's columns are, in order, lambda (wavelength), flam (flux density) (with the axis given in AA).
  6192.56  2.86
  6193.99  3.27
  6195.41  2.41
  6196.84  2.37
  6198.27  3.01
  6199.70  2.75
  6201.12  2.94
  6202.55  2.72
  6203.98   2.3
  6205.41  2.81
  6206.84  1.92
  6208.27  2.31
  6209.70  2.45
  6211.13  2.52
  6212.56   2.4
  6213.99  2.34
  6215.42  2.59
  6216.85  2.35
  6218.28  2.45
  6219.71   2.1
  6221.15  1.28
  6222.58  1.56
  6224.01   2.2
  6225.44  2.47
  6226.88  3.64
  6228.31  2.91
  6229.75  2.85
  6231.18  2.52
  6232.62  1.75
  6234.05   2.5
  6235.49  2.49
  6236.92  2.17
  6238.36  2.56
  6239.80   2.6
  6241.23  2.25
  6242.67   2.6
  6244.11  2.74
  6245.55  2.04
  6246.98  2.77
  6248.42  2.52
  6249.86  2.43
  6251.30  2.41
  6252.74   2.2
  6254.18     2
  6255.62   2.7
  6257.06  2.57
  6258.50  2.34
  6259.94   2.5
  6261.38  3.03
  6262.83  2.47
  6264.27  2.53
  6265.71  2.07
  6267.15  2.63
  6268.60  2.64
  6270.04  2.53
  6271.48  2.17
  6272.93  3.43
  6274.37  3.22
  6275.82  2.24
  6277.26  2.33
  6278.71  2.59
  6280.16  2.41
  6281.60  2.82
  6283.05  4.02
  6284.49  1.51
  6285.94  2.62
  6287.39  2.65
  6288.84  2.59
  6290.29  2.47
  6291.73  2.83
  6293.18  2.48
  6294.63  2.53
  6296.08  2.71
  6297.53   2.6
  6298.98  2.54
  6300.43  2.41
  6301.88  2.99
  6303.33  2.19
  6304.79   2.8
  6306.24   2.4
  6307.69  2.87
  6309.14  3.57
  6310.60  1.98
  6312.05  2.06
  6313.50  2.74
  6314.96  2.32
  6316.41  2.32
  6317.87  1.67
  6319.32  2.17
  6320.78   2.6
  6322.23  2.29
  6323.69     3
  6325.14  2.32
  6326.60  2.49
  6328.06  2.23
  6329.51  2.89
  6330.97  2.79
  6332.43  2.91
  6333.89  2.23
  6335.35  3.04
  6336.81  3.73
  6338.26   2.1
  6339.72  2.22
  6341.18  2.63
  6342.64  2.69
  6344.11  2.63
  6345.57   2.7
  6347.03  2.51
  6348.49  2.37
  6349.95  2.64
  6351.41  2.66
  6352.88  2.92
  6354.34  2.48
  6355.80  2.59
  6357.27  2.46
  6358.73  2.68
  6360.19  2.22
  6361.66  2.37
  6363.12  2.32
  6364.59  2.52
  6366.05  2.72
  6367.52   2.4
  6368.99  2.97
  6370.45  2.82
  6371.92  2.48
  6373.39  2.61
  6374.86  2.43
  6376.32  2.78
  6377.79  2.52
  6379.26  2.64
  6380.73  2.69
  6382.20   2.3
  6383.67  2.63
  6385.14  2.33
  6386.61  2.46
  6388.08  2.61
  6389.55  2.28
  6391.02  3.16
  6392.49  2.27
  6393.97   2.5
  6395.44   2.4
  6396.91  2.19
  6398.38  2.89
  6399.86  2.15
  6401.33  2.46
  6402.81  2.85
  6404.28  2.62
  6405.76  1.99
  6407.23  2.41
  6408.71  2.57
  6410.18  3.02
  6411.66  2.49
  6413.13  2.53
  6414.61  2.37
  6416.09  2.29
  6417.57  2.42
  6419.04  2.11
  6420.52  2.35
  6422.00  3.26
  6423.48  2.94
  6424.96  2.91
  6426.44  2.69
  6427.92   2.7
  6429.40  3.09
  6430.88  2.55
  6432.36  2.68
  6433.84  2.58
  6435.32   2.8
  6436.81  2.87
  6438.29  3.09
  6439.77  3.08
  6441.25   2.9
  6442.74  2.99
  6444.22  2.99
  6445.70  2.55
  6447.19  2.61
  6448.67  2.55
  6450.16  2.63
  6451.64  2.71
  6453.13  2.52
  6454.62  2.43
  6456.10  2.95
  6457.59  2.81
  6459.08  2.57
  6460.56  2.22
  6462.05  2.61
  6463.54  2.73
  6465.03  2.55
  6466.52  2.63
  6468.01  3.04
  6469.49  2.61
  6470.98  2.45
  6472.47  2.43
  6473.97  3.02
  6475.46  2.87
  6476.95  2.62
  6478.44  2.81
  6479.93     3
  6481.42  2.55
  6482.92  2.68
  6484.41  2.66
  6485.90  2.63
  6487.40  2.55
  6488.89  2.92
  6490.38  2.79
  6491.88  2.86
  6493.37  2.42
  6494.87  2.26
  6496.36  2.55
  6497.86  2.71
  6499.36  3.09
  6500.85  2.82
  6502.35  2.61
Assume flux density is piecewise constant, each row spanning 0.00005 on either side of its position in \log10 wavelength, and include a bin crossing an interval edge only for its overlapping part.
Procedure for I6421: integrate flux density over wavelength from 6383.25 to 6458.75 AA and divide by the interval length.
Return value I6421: 2.63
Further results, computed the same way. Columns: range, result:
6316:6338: 2.57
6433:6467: 2.71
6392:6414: 2.49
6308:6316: 2.54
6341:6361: 2.58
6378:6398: 2.5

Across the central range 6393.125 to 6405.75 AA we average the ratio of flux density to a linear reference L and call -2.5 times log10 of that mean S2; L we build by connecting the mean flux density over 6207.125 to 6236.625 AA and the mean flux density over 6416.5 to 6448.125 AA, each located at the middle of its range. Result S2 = 0.10 mag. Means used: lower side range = 2.37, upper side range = 2.76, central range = 2.47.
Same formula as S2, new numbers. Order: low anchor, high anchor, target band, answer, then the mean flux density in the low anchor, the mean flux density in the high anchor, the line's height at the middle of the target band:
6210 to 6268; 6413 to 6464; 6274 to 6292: -0.06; 2.43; 2.69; 2.48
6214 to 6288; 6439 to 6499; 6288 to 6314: -0.03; 2.49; 2.69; 2.53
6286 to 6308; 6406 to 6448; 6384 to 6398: 0.08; 2.6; 2.7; 2.67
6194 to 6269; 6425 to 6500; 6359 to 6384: 0.02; 2.46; 2.71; 2.61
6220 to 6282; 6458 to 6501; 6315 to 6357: 0.00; 2.48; 2.68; 2.55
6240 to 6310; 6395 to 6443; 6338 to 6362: 0.03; 2.58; 2.64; 2.61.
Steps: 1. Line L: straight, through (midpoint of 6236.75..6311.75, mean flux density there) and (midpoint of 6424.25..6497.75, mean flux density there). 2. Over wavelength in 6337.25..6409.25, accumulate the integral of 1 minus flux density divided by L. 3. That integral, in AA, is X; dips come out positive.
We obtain 2.9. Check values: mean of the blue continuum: 2.56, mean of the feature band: 2.53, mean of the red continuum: 2.71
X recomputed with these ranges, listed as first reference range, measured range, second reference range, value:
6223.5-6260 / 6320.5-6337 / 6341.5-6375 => -0.8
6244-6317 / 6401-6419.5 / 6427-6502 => 1.3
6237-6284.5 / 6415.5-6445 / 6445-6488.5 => -1.4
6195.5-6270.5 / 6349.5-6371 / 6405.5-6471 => 0.1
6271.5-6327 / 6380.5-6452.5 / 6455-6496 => 0.4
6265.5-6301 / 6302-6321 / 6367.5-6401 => 1.0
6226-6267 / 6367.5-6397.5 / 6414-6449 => 1.3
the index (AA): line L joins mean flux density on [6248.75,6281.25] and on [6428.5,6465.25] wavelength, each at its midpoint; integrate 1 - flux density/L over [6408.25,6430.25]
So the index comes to 0.4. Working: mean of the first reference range 2.52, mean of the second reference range 2.72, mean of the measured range 2.65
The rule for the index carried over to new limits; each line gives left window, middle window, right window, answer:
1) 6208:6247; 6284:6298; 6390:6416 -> -0.4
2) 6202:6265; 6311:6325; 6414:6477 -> 1.1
